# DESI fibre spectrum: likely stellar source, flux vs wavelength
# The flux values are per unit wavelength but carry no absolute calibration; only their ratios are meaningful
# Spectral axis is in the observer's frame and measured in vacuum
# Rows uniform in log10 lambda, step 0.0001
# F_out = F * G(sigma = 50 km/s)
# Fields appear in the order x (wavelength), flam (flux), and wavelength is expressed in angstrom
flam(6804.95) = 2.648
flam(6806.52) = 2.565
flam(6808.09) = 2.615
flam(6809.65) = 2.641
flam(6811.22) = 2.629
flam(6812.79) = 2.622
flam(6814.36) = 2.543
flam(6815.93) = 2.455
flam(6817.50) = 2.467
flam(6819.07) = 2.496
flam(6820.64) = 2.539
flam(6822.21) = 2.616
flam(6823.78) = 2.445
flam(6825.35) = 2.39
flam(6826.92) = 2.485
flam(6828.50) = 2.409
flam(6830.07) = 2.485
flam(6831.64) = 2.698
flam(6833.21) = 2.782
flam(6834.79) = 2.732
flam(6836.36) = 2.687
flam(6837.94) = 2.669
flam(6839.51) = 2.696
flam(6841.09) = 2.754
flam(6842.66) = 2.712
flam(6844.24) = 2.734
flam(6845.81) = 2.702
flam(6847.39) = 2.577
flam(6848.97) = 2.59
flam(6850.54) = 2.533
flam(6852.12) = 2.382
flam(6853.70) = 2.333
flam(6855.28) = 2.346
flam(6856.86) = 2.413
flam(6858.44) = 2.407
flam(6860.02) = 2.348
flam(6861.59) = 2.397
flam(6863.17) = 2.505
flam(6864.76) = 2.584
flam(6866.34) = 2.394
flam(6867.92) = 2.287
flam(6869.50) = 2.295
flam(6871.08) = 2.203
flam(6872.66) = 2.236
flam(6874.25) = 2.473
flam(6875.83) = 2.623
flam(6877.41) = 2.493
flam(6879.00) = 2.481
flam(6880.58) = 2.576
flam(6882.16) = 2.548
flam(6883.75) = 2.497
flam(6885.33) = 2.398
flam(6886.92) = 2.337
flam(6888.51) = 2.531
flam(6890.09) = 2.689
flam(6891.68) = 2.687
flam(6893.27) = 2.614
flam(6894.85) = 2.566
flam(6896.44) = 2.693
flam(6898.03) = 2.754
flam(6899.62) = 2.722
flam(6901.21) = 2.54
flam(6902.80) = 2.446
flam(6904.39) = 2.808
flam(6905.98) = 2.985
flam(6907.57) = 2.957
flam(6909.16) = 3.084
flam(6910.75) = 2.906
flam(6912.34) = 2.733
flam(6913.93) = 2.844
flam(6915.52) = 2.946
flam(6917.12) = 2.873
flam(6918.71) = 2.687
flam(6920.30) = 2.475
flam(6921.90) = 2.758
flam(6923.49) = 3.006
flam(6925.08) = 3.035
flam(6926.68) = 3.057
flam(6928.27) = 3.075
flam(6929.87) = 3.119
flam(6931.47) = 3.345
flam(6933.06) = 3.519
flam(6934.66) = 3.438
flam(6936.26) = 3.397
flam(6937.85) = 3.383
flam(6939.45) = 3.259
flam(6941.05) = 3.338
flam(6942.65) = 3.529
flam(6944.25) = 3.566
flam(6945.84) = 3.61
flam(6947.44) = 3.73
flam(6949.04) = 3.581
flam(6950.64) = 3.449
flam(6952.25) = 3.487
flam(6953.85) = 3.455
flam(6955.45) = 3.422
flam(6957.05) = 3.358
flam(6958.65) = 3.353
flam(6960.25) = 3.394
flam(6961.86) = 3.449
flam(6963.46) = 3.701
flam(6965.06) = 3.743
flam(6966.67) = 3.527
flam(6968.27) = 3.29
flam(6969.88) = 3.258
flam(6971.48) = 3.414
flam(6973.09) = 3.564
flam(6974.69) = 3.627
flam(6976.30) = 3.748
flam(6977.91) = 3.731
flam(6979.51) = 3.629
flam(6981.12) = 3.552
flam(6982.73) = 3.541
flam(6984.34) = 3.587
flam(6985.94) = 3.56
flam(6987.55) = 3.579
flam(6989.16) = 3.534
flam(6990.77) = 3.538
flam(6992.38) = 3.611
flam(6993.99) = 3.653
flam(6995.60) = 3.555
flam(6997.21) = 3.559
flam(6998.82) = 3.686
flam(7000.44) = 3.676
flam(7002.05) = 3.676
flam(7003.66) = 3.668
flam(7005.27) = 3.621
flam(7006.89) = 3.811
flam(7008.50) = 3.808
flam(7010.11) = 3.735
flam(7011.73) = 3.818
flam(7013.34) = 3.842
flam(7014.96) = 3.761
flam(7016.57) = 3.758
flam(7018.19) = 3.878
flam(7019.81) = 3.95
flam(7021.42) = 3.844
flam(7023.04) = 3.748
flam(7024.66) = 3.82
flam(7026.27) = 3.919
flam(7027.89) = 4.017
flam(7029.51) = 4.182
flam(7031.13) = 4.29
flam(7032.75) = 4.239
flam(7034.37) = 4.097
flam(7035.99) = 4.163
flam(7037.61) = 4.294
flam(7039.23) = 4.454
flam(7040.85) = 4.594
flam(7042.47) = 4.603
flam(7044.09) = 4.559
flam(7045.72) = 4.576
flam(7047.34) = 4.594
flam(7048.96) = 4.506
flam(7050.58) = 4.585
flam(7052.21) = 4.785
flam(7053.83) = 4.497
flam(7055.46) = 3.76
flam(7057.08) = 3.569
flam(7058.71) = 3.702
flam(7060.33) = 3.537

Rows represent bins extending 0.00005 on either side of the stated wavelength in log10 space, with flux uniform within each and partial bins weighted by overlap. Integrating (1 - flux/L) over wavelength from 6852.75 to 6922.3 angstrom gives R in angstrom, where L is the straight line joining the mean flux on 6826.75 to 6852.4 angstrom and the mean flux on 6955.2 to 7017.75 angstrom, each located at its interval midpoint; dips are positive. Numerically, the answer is 8.8 angstrom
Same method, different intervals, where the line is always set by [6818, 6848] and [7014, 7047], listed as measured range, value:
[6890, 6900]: 1.4 angstrom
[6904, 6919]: 1.5 angstrom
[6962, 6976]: 0.5 angstrom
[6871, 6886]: 2.5 angstrom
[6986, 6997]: 0.8 angstrom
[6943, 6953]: -0.2 angstrom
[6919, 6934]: 1.4 angstrom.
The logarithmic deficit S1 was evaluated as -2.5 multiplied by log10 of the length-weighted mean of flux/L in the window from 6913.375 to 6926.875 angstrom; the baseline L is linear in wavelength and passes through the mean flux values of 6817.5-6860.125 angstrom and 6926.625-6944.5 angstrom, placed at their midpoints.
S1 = 0.13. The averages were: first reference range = 2.56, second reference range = 3.34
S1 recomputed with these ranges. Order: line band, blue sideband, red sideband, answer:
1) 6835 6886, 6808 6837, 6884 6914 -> 0.05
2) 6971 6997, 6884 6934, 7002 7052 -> 0.01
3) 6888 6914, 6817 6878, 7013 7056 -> 0.10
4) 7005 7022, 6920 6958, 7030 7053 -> 0.09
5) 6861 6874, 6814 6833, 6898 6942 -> 0.15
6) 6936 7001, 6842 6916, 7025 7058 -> 0.00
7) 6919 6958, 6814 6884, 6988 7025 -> -0.03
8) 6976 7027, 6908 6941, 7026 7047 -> 0.06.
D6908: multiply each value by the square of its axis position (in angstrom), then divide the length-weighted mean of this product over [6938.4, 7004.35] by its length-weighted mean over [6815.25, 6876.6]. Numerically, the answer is 1.5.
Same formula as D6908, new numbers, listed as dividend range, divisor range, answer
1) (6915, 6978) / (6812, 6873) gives 1.37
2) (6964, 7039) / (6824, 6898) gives 1.55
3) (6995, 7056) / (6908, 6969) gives 1.27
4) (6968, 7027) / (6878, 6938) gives 1.33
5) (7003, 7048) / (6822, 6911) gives 1.66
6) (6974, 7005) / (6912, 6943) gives 1.19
